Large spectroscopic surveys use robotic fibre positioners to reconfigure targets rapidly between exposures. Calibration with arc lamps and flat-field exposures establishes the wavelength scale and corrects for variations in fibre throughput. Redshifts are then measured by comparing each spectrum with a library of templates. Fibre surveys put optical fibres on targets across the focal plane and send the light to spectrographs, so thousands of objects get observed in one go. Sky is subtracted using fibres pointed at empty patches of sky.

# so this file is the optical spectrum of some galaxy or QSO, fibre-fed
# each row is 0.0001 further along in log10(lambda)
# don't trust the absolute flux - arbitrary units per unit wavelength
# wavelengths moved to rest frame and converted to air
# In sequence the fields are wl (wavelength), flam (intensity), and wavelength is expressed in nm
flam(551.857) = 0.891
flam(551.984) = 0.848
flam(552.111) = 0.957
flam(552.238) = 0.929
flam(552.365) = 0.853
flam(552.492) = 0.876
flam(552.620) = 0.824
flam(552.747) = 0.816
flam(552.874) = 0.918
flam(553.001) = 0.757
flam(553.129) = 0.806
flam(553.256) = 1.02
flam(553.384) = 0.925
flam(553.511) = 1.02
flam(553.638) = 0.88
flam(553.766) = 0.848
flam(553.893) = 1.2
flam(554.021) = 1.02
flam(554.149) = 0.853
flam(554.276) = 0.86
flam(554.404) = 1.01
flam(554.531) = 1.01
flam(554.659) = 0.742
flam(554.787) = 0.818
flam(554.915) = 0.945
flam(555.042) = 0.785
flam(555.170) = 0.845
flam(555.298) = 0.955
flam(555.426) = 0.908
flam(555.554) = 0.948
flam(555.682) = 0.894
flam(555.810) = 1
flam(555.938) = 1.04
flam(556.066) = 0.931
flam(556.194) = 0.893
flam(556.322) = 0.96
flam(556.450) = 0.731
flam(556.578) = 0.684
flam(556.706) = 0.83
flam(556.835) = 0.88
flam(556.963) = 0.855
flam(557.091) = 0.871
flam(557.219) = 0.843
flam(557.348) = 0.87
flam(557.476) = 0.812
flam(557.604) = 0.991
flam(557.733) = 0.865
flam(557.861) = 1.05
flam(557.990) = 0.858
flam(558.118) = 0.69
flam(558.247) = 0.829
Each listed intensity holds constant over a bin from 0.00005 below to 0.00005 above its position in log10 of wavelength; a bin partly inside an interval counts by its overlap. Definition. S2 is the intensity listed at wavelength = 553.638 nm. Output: 0.88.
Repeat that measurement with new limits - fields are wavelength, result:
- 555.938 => 1.04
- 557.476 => 0.812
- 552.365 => 0.853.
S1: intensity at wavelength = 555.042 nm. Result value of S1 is 0.785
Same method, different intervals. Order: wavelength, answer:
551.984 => 0.848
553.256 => 1.02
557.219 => 0.843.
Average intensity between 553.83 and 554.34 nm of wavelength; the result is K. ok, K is 0.982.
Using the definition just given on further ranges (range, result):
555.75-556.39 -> 0.963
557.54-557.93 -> 0.966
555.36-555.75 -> 0.917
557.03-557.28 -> 0.858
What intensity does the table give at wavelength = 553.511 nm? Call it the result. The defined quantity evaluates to 1.02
